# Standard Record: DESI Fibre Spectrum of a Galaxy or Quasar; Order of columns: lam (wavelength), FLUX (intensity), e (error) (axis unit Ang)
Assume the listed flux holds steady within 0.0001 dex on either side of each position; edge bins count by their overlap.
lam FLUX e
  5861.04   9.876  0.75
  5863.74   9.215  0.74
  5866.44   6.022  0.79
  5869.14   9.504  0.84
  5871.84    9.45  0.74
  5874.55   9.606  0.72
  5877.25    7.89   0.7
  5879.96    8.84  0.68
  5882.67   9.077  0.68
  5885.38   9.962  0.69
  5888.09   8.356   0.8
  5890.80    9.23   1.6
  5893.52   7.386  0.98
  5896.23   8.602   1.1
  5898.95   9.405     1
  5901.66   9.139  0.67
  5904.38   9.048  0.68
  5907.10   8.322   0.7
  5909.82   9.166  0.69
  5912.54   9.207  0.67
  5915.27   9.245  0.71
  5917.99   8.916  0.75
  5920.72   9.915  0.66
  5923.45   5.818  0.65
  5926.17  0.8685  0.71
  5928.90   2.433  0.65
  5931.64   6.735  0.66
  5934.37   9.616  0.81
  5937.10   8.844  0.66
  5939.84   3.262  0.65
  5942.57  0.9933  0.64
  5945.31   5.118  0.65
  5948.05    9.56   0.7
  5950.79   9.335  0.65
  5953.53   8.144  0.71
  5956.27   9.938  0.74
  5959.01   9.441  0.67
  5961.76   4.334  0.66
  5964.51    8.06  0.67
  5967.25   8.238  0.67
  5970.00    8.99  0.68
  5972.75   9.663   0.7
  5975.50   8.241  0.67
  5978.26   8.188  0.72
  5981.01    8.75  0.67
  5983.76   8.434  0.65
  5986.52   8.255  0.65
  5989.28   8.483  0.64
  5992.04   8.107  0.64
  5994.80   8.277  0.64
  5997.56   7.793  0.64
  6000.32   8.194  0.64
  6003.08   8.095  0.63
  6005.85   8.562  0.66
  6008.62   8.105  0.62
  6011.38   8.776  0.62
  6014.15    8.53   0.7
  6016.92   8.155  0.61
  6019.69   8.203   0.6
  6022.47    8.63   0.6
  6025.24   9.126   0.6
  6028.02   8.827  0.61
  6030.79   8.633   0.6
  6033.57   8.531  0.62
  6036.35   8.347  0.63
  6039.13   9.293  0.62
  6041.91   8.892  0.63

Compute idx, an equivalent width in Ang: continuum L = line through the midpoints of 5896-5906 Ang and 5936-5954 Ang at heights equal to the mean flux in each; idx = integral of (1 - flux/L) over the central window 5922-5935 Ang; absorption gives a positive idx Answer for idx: 4.3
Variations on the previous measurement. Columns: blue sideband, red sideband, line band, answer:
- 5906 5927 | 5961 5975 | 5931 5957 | 2.8 Ang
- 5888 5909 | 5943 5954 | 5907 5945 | 7.1 Ang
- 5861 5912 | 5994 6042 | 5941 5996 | 4.5 Ang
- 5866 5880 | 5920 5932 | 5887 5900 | -2.6 Ang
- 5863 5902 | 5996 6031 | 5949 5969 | 0.7 Ang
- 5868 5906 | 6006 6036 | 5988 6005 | 0.9 Ang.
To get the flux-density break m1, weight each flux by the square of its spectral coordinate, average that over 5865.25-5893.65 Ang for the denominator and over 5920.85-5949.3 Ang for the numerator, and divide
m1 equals 0.64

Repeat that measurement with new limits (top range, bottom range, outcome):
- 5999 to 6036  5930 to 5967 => 1.21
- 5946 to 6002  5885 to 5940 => 1.09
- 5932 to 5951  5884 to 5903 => 0.75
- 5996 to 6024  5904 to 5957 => 1.19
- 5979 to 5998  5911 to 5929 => 1.23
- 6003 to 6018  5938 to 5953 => 1.46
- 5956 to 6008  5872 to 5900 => 0.97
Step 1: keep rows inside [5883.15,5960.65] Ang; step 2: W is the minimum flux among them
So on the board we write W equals 0.8685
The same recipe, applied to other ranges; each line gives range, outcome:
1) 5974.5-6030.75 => 7.793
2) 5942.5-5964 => 0.9933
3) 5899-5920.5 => 8.322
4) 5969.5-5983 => 8.188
